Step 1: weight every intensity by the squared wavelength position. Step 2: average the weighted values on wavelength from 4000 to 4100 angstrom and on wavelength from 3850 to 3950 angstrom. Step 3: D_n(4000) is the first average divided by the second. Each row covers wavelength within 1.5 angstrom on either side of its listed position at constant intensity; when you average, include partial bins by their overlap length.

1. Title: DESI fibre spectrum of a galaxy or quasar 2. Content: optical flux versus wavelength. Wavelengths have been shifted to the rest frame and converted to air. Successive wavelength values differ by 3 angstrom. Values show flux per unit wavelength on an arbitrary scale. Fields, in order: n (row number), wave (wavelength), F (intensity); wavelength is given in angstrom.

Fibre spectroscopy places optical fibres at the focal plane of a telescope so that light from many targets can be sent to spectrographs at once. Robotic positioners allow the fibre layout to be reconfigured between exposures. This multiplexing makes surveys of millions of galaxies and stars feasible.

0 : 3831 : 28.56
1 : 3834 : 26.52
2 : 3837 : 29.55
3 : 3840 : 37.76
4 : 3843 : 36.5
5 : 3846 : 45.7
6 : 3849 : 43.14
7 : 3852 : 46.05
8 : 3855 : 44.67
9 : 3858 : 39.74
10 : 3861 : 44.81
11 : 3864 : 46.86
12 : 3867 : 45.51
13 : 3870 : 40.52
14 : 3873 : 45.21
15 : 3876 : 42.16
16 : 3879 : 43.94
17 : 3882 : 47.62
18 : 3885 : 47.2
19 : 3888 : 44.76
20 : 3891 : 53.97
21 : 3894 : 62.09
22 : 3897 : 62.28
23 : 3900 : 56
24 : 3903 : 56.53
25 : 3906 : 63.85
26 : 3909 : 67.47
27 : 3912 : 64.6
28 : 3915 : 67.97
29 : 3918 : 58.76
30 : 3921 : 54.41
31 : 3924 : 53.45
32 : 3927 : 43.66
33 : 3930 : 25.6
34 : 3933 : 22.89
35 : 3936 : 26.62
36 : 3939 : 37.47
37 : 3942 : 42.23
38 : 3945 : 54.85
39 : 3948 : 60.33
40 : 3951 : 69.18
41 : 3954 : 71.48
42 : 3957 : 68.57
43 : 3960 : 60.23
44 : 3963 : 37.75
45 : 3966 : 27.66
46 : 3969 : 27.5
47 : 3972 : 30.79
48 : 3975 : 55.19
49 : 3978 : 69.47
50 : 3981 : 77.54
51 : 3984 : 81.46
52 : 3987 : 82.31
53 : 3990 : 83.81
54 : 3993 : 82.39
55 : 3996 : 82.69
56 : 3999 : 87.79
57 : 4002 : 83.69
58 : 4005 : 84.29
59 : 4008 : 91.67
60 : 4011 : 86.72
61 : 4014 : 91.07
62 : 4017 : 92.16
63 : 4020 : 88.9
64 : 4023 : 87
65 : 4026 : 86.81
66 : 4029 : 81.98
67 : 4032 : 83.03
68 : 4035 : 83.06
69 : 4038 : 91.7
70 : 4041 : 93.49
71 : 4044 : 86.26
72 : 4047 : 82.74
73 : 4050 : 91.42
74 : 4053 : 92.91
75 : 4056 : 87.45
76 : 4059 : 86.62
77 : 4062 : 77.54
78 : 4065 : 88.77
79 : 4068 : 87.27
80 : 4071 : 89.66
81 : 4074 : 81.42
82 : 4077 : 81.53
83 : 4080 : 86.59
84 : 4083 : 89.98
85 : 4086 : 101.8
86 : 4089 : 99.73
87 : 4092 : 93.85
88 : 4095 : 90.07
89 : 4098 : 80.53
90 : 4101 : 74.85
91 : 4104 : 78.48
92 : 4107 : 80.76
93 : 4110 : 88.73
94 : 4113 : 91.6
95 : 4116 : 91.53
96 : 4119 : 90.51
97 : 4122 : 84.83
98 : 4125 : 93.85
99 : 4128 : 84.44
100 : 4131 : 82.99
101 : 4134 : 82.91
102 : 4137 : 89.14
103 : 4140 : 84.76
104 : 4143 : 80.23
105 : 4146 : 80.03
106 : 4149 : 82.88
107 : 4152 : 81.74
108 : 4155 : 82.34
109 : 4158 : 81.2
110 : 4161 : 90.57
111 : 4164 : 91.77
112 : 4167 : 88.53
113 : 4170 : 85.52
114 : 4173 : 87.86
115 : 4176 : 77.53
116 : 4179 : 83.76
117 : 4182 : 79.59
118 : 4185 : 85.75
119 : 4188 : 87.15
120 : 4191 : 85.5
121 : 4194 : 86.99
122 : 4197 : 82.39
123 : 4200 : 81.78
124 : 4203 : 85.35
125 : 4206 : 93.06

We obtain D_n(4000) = 1.93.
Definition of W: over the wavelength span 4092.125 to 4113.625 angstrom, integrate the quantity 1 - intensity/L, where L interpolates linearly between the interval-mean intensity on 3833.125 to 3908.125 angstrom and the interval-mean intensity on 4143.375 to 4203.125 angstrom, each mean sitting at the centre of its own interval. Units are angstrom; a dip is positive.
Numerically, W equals -2.4 angstrom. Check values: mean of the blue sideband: 46.5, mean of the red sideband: 84.3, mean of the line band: 83.9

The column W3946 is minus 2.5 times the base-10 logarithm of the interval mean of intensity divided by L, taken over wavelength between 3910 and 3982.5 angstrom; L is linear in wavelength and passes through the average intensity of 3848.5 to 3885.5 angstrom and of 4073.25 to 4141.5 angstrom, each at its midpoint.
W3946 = 0.16 mag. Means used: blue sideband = 44.4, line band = 50.5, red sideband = 87.2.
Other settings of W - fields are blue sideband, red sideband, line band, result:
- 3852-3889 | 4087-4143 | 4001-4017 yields -4.6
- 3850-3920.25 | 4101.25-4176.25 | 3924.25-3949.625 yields 8.1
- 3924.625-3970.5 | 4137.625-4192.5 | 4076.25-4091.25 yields -4.9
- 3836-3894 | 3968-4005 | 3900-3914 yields -2.3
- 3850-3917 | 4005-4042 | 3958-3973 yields 7.1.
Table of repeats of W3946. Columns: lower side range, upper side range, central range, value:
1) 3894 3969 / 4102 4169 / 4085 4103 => -0.14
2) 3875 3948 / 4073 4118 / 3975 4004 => -0.21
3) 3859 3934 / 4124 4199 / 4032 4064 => -0.24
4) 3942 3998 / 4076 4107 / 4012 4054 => -0.17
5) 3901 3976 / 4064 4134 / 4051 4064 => -0.12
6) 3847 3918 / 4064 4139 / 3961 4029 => -0.05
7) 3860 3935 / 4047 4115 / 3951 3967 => 0.13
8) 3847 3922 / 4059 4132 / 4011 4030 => -0.18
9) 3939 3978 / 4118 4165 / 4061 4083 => -0.18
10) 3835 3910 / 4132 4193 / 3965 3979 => 0.40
